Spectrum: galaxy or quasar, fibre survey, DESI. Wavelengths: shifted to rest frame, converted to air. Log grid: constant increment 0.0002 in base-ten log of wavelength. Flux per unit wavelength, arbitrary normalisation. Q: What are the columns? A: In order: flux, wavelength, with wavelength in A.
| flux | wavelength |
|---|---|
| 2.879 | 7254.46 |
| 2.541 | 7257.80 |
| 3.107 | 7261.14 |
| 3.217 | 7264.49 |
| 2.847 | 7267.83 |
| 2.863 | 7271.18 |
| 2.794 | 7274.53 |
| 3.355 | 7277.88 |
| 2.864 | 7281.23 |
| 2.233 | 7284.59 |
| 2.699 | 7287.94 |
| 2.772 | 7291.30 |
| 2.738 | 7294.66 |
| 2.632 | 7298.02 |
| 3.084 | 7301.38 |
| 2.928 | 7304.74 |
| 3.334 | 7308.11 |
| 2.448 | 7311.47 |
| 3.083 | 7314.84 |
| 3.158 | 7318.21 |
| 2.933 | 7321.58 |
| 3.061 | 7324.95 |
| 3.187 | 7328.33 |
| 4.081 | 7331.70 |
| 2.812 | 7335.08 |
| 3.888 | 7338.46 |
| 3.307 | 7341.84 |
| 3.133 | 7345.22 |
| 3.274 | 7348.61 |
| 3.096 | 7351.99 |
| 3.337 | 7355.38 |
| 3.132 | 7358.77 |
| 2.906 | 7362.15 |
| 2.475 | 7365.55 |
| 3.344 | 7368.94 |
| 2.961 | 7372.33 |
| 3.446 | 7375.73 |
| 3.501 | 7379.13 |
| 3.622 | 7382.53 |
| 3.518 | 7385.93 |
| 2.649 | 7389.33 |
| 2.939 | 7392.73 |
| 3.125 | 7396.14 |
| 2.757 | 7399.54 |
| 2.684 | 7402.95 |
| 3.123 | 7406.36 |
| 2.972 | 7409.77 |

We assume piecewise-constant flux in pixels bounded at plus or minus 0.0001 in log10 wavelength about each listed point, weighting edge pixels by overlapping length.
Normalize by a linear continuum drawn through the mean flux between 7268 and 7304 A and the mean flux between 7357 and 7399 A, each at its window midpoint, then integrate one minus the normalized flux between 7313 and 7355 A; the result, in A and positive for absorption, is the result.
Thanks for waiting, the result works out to -3.9 A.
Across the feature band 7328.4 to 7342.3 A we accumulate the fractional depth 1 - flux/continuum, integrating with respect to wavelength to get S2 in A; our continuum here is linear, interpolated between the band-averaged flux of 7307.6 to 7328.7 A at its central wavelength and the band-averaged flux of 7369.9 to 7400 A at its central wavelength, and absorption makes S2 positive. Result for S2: -2.1 A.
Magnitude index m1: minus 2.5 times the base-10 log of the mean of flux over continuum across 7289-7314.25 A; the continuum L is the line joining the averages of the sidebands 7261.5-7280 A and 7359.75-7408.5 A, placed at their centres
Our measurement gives 0.07 mag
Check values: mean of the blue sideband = 3.02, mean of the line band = 2.85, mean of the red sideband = 3.08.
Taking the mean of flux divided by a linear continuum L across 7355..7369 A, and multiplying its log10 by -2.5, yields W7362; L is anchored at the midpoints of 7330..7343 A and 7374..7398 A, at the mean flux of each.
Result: 0.14 mag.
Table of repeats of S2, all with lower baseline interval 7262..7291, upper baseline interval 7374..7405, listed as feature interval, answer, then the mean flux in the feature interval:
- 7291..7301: 0.5 A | 2.75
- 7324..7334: -1.5 A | 3.43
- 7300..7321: -0.4 A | 3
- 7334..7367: -1.2 A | 3.15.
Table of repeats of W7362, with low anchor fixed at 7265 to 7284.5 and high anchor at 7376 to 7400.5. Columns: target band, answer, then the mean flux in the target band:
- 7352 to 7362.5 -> -0.01 mag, 3.15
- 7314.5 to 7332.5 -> -0.07 mag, 3.22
